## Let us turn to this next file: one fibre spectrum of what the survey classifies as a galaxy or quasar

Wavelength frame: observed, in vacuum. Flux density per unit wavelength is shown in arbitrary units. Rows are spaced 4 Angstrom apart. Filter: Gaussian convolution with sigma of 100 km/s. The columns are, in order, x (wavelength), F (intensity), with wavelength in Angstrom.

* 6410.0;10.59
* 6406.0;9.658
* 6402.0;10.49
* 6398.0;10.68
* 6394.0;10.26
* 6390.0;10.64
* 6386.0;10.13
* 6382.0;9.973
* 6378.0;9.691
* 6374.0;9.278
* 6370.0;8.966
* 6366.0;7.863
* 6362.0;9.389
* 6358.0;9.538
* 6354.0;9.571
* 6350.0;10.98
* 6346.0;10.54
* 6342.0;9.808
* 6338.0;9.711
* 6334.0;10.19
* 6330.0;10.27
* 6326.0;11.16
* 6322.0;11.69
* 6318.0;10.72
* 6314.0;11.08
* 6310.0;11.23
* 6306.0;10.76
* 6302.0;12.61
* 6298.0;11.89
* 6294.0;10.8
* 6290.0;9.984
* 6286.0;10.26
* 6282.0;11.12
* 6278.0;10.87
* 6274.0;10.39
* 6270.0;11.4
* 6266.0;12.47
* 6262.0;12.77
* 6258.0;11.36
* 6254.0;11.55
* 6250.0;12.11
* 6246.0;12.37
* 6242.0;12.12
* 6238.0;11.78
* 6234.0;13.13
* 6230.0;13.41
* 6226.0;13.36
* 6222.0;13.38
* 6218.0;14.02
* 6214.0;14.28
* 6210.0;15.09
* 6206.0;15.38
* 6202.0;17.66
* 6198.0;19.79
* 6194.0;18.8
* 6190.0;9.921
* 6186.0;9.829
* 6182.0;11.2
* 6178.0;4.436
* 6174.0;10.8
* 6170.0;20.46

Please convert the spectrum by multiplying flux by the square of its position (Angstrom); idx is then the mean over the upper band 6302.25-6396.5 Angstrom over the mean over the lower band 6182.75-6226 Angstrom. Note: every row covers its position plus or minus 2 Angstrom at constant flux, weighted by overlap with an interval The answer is 0.73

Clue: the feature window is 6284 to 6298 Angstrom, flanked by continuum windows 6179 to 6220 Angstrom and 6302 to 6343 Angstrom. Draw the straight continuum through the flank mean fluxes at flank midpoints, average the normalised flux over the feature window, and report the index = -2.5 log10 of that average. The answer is 0.109 mag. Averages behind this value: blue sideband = 14.3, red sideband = 10.8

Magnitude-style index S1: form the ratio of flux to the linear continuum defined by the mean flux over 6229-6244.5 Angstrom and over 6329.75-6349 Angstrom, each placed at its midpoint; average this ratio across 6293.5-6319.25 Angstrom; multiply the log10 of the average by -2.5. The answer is -0.04 mag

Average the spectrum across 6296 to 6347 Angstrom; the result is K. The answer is 10.9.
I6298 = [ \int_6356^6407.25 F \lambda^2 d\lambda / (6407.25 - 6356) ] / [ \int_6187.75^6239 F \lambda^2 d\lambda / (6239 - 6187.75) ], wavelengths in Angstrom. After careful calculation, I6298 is 0.7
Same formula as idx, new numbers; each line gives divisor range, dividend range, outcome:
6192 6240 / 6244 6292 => 0.77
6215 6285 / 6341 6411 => 0.84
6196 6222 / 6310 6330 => 0.73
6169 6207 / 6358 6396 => 0.75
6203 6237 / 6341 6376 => 0.71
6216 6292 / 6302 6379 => 0.87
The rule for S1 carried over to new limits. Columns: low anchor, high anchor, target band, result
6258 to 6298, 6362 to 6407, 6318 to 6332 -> -0.04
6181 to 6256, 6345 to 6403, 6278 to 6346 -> 0.05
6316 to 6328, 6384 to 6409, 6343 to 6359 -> 0.07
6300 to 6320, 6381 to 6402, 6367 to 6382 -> 0.14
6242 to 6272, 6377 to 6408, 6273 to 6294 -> 0.11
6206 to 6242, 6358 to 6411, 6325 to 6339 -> 0.07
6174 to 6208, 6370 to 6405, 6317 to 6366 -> 0.06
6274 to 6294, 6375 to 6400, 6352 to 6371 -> 0.14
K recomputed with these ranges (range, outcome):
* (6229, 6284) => 11.9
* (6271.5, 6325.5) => 11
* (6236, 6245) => 12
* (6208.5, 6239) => 13.6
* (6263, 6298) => 11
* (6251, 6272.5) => 11.9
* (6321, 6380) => 9.88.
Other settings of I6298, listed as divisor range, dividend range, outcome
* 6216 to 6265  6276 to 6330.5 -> 0.89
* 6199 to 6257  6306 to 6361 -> 0.80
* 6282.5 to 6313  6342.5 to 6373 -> 0.88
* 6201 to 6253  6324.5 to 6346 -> 0.78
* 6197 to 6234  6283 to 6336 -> 0.76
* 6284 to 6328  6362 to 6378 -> 0.82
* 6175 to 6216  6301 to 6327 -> 0.86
